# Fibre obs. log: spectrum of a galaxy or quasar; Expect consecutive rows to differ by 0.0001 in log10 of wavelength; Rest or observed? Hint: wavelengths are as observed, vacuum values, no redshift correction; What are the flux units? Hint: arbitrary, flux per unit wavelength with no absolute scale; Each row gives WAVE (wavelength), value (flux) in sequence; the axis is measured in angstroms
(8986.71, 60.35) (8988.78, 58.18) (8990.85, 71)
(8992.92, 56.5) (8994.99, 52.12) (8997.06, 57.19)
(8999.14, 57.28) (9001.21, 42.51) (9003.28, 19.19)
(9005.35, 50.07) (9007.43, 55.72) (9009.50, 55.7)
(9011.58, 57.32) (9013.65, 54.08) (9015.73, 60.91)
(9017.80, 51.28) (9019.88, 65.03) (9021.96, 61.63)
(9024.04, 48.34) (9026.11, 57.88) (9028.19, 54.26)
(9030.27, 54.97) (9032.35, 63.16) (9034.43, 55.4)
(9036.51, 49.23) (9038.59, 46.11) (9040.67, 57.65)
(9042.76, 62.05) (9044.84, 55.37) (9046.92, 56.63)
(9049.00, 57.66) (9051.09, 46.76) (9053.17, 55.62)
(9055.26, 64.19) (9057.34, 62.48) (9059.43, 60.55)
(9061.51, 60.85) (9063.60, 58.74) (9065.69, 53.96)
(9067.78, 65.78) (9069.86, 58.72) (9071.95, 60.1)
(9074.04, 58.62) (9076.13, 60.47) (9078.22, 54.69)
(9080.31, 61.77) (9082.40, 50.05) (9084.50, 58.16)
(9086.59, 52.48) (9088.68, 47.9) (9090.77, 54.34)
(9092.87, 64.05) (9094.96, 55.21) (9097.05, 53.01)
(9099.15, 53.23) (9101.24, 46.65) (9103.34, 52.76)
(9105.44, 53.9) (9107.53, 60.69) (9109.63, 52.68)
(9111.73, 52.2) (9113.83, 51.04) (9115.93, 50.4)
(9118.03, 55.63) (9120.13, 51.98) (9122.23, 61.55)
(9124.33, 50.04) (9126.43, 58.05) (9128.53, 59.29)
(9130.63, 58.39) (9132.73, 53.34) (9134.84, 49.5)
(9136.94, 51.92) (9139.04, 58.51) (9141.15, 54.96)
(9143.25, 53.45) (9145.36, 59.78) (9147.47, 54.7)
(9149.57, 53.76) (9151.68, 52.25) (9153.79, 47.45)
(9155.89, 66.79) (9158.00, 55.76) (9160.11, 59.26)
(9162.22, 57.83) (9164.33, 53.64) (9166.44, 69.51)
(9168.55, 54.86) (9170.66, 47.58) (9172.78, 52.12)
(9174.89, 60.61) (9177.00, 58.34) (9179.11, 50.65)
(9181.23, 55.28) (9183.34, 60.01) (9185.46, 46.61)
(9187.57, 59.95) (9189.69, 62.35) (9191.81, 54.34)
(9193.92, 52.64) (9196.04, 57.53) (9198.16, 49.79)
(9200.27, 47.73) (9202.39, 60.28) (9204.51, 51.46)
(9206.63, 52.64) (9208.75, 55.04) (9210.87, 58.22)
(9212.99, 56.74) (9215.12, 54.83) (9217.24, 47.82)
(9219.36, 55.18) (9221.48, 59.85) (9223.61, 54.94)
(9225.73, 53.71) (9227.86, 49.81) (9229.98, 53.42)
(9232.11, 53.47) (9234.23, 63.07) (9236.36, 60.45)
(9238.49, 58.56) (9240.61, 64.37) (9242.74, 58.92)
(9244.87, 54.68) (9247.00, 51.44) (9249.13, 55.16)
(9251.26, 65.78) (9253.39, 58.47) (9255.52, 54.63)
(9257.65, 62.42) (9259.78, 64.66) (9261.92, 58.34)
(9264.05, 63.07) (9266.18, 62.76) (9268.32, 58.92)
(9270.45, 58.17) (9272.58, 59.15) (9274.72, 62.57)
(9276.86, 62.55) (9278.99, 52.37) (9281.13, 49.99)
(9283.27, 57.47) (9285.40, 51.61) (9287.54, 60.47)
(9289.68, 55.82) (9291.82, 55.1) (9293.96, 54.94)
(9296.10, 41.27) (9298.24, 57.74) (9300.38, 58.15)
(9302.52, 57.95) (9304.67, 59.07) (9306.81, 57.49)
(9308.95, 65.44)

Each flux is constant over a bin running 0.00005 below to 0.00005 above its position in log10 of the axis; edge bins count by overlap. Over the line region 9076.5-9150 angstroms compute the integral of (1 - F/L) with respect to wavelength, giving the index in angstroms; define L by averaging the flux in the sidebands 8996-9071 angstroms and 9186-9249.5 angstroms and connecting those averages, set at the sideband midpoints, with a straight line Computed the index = 1.1 angstroms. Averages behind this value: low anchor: 55.4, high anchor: 55.5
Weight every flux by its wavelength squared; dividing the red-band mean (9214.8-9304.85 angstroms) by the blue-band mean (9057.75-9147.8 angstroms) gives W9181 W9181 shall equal 1.06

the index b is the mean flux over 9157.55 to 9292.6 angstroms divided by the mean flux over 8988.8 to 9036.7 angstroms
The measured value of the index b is 1.04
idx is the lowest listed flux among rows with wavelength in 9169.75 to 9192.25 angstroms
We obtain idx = 46.61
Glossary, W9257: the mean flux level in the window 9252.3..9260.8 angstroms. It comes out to 60.1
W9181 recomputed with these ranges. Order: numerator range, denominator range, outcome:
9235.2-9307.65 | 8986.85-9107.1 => 1.09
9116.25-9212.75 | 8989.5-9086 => 1.02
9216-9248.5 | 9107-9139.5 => 1.05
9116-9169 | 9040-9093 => 0.99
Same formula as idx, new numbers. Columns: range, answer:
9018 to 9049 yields 46.11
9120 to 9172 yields 47.45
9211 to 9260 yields 47.82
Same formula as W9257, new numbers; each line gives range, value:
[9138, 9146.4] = 56.6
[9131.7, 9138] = 51.6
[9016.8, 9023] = 59.3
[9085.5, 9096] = 54.8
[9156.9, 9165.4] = 56.7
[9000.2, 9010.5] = 44.6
